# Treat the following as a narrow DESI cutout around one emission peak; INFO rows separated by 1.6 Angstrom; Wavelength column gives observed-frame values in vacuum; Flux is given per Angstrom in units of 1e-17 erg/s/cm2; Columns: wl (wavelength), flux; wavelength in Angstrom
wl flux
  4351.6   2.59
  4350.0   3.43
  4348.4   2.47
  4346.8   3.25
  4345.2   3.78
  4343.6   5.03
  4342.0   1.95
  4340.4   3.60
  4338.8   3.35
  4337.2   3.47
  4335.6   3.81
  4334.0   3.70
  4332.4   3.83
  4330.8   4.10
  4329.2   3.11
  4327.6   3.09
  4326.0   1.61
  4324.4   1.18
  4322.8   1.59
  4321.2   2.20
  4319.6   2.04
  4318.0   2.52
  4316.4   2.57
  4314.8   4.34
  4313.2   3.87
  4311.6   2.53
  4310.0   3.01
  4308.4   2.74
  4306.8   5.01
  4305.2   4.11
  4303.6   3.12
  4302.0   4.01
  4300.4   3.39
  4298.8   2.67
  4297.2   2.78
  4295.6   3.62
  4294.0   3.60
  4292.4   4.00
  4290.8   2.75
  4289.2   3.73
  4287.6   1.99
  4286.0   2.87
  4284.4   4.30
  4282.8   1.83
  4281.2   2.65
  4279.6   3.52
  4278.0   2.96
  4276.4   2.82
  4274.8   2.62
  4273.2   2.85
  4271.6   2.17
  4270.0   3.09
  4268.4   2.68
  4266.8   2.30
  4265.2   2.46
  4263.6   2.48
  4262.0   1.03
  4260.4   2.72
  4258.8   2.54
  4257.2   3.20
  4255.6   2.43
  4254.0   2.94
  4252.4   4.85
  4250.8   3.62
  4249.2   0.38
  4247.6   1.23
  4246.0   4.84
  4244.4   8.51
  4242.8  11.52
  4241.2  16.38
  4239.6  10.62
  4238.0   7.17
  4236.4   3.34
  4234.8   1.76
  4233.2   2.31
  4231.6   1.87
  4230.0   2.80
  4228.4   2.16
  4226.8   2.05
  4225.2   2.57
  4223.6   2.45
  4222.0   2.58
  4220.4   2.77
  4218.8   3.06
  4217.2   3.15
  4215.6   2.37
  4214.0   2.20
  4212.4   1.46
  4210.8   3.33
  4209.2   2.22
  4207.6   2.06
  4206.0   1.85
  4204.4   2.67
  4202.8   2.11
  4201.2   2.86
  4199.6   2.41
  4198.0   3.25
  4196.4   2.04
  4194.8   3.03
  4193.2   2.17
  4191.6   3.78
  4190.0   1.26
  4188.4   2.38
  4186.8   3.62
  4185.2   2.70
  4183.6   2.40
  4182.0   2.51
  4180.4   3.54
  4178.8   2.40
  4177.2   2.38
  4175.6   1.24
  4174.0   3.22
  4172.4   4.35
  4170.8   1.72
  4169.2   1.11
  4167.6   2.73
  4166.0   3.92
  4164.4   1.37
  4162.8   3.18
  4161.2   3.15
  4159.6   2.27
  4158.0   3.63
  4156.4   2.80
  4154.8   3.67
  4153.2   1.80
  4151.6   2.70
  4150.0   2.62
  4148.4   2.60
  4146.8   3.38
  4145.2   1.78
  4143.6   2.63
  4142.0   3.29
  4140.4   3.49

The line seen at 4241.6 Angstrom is [O II]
